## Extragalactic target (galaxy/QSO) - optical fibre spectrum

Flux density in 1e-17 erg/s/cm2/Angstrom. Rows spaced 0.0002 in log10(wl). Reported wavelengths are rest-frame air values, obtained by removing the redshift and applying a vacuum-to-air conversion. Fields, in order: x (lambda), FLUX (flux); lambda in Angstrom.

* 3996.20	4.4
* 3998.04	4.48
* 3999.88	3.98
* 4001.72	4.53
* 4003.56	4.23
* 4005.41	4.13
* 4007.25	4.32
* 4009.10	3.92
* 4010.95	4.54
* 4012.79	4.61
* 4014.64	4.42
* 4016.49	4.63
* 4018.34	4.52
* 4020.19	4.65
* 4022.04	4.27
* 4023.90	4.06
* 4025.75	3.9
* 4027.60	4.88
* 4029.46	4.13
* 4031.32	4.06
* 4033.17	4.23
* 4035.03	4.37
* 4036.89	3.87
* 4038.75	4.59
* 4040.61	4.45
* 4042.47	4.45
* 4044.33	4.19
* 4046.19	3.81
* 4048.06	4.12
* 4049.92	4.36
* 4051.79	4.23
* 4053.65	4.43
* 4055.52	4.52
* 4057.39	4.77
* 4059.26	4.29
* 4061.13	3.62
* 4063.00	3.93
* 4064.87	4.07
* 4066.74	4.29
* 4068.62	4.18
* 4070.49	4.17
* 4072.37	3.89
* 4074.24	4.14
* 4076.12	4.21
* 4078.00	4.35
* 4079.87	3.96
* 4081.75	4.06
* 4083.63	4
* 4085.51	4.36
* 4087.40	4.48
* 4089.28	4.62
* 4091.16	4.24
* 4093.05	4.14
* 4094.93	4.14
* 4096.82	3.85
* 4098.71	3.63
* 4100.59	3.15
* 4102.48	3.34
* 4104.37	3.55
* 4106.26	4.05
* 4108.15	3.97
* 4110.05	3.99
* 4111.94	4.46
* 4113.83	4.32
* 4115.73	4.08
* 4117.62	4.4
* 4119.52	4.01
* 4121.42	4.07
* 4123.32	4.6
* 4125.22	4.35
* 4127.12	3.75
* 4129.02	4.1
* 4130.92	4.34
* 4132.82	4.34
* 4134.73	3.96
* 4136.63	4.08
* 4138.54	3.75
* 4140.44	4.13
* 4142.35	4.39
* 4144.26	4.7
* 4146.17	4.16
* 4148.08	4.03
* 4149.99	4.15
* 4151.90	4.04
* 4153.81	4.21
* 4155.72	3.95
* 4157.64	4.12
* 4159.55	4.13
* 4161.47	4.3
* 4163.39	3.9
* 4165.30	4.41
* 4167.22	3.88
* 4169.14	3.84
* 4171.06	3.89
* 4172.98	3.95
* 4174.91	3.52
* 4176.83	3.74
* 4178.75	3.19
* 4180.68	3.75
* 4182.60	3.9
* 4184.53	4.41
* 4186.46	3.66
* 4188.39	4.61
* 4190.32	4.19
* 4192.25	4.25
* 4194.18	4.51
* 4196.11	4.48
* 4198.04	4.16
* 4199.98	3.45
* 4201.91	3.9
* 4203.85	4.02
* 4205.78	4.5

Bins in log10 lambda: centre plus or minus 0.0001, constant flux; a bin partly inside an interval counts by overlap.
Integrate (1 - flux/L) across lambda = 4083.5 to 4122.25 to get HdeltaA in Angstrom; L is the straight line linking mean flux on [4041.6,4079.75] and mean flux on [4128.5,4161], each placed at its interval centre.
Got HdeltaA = 1.2 Angstrom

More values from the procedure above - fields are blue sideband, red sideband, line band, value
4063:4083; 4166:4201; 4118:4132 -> -0.5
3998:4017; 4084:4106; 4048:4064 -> -0.5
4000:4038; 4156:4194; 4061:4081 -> 0.5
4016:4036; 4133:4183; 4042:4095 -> 0.2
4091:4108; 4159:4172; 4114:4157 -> -2.7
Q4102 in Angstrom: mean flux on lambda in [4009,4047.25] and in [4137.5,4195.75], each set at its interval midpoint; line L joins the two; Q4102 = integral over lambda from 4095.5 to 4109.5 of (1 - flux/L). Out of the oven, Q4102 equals 1.70 Angstrom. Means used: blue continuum 4.32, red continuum 4.06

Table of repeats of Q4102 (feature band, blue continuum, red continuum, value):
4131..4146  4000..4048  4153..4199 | -0.4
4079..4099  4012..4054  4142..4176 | 0.3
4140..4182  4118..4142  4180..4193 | 1.1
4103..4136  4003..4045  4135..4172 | 0.3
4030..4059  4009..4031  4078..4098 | 0.1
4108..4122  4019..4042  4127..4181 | -0.2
